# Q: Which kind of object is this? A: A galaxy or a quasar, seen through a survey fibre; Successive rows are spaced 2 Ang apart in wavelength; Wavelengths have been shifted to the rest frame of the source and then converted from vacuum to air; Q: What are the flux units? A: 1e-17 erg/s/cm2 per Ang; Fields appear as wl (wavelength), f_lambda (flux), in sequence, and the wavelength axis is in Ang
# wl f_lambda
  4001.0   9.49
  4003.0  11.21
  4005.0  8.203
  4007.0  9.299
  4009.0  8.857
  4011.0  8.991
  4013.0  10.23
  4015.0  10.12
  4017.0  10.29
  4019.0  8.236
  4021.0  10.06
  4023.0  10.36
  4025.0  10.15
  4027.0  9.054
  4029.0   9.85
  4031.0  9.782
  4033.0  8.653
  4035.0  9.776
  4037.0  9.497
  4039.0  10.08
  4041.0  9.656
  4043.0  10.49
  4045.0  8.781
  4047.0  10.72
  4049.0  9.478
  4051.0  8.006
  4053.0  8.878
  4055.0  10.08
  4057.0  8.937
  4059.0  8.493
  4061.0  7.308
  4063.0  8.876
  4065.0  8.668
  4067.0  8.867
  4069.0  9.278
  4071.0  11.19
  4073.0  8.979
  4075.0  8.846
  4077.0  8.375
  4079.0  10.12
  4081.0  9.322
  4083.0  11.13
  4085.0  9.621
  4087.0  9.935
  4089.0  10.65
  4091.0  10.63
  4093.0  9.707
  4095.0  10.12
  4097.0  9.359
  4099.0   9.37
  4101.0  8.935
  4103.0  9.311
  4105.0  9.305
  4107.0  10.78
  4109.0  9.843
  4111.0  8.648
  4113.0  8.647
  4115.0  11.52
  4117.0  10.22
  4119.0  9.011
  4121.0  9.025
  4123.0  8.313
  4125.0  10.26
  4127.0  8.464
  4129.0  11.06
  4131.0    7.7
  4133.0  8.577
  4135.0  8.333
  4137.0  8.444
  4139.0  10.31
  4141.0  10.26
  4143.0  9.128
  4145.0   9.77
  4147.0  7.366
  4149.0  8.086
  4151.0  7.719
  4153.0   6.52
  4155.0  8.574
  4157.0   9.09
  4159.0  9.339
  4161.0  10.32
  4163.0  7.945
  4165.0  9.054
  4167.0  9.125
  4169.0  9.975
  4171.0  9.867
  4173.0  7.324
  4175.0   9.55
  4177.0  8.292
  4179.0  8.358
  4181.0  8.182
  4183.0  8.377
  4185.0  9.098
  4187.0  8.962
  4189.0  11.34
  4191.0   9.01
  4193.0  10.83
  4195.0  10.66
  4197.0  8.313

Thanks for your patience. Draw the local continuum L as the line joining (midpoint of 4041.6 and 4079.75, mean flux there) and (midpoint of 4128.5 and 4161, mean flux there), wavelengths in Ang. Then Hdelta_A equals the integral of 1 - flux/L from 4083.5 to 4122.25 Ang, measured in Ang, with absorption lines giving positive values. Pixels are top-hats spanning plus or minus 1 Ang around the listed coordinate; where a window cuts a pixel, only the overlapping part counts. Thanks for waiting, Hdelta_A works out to -3.2 Ang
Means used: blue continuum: 9.18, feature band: 9.73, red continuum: 8.78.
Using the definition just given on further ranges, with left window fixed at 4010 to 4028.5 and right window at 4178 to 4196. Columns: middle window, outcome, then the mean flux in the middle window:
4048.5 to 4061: 1.1 Ang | 8.83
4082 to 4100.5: -0.8 Ang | 10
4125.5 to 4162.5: 2.6 Ang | 8.84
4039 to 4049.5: -0.2 Ang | 9.87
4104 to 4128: 0.1 Ang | 9.5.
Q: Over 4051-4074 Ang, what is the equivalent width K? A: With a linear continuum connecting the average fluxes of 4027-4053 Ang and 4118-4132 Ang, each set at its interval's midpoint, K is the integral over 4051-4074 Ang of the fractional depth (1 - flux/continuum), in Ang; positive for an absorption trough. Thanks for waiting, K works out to 0.99 Ang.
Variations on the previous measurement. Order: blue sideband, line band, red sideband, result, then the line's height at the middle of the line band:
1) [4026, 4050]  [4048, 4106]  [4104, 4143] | 1.0 Ang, 9.54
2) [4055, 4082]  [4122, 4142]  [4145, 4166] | -1.3 Ang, 8.63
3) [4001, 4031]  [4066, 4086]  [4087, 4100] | 0.7 Ang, 9.89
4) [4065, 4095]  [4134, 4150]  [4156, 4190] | 0.6 Ang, 9.29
